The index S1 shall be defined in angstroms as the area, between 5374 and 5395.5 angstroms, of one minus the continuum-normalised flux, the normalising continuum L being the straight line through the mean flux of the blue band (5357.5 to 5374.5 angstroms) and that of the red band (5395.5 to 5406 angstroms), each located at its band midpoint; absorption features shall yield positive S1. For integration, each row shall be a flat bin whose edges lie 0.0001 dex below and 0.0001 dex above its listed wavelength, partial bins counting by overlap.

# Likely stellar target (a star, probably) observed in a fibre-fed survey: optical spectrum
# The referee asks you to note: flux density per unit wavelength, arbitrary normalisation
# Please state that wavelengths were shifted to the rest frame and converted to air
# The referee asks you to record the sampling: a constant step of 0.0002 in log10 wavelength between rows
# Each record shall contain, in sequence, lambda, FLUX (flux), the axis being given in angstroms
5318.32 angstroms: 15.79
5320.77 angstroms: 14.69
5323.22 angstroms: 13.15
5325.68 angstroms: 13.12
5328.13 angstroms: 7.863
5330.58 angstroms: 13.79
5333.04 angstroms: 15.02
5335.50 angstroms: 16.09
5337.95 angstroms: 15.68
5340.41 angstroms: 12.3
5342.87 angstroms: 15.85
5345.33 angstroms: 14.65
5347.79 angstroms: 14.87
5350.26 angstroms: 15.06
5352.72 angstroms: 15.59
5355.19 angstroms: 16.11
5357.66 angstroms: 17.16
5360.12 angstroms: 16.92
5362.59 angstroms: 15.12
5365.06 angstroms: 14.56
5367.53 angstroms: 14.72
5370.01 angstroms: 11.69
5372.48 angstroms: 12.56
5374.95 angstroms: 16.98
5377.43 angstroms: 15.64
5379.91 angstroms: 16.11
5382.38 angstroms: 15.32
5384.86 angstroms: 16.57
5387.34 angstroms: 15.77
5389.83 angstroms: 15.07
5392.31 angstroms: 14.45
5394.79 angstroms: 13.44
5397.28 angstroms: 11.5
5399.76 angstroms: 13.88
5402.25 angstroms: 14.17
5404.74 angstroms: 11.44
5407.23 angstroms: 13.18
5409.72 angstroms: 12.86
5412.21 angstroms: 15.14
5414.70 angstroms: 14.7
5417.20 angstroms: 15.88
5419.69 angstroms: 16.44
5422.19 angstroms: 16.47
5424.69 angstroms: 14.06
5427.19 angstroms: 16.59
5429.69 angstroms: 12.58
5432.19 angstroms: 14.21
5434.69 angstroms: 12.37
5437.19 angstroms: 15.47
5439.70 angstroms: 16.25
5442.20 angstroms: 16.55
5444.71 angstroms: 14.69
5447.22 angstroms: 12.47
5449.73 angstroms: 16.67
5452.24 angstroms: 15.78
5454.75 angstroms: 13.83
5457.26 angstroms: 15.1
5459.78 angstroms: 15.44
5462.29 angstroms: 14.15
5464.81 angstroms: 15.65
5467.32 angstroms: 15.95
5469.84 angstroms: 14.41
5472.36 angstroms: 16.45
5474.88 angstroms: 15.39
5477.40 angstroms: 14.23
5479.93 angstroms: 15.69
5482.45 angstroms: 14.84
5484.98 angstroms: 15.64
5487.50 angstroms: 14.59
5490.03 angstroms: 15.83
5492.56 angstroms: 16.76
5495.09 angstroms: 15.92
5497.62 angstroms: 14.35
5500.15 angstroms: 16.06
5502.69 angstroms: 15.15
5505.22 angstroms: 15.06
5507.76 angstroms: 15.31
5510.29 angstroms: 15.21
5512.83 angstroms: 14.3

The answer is -3.0 angstroms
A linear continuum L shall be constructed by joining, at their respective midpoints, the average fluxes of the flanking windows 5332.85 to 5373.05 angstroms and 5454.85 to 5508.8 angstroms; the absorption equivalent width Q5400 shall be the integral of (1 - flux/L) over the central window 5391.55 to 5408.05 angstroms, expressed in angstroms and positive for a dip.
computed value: 2.2 angstroms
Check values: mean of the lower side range 15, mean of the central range 13.1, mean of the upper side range 15.3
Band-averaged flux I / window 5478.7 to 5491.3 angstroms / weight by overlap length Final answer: 15.3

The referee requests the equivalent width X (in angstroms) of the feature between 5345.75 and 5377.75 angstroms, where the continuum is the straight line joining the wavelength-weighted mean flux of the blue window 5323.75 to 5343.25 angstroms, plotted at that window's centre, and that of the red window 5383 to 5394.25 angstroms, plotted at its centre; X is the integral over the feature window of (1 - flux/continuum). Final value -1.4 angstroms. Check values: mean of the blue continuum 13.6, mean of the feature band 15.1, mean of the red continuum 15.3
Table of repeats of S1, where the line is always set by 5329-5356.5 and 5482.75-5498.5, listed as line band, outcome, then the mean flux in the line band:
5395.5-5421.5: 2.08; 14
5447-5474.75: 0.35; 15.2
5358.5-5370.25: 0.05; 14.9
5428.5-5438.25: 1.05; 13.6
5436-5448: 0.09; 15.2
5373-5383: -0.50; 15.8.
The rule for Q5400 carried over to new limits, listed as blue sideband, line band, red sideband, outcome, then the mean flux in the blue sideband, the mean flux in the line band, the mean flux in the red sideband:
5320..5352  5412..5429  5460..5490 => -0.91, 14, 15.5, 15.2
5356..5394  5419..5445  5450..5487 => 0.30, 15.2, 15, 15.2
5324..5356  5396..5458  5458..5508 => 1.81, 14.3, 14.5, 15.3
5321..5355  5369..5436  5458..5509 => 1.19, 14.2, 14.4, 15.3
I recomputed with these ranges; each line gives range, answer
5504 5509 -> 15.2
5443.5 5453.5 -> 14.9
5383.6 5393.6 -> 15.5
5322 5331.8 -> 12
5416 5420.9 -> 16.2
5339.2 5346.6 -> 14.3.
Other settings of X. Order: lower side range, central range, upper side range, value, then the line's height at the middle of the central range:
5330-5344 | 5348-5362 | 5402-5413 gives -1.57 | 14.4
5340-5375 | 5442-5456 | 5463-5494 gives 0.39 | 15.3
